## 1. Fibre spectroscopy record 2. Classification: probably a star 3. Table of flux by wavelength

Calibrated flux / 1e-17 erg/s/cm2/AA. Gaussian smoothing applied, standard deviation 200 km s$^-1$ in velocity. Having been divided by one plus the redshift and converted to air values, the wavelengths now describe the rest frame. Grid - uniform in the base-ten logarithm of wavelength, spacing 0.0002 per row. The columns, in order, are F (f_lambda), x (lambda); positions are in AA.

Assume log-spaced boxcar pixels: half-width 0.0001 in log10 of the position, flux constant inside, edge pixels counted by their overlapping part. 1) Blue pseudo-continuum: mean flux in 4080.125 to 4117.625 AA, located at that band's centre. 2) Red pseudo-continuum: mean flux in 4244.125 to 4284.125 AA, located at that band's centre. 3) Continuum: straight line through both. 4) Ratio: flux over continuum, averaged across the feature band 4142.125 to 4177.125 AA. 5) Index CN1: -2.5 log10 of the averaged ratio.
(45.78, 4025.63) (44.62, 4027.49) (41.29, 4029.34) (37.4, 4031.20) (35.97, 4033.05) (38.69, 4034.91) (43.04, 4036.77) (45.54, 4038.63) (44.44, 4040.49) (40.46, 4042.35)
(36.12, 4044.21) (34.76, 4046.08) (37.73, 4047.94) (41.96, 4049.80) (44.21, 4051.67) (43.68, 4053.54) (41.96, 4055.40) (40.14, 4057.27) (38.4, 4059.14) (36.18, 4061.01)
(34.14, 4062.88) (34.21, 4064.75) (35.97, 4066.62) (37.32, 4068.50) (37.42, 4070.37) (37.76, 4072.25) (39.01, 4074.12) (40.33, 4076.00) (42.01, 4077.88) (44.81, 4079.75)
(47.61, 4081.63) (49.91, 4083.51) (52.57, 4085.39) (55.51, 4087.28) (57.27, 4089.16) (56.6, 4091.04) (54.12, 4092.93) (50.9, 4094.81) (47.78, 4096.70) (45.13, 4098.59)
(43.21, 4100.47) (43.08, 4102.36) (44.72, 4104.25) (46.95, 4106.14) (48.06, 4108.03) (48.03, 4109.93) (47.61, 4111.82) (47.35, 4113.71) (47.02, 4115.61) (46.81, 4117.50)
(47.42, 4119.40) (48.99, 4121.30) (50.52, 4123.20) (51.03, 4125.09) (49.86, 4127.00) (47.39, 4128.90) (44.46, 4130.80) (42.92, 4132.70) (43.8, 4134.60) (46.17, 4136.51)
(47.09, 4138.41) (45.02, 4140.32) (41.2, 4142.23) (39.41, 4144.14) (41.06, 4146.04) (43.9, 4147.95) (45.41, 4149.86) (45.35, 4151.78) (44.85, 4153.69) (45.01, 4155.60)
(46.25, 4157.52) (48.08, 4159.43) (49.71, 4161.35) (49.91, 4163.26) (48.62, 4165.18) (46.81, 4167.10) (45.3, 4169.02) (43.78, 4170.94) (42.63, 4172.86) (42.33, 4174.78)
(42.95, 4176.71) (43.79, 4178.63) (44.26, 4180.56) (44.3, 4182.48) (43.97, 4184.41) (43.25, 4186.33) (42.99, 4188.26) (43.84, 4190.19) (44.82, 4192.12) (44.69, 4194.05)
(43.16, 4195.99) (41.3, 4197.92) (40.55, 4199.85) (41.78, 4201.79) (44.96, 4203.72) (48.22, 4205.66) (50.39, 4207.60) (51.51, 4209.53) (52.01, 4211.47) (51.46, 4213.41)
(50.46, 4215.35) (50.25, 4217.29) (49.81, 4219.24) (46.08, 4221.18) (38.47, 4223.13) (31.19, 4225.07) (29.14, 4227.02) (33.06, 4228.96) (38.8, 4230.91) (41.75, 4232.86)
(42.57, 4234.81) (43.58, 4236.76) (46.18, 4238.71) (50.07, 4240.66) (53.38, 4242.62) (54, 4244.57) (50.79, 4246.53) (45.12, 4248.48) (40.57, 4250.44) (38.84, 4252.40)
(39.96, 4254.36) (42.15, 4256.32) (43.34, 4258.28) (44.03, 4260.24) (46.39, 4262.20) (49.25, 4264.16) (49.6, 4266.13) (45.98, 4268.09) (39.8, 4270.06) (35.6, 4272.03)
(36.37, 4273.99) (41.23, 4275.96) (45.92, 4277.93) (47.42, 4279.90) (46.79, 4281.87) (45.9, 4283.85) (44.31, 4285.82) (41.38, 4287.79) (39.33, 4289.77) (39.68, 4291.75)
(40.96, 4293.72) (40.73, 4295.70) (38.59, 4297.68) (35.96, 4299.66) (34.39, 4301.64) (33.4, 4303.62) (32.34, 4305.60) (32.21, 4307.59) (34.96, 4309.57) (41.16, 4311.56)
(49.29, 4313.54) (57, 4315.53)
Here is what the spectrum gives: 0.051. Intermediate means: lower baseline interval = 49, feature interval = 45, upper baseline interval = 44.1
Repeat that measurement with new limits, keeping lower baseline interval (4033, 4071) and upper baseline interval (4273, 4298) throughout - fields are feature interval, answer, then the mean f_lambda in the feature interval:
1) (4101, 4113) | -0.160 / 46.3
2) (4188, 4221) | -0.134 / 46.7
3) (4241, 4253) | -0.139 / 47.5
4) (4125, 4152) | -0.111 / 44.7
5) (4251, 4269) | -0.059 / 44.3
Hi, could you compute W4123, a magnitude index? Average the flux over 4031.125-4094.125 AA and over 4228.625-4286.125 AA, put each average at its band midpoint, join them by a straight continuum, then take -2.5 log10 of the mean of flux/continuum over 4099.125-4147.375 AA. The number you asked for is -0.073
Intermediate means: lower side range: 42.4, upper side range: 44.2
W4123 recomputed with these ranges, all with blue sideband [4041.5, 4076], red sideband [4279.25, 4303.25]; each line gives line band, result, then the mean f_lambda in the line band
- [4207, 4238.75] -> -0.09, 43.8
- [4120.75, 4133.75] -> -0.22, 47.8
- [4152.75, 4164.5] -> -0.20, 47.3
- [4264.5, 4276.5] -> -0.03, 41.8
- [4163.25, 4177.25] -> -0.14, 45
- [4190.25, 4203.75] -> -0.08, 43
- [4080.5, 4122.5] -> -0.25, 48.9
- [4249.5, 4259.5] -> -0.01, 41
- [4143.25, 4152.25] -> -0.09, 42.9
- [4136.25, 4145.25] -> -0.11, 43.6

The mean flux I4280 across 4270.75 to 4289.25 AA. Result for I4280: 42.6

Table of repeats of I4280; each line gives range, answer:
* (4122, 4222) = 45.8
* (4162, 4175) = 45.9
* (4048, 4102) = 43.8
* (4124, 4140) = 46.6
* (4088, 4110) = 48.9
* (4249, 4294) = 42.9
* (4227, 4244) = 43.1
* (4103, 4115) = 47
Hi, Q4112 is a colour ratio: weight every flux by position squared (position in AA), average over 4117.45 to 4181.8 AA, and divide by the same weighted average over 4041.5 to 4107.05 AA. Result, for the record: 1.1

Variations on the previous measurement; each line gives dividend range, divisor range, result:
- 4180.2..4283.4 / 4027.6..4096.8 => 1.13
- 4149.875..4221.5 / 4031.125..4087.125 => 1.20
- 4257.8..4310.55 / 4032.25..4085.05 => 1.13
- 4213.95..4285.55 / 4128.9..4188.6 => 1.02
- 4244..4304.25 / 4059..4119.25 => 1.03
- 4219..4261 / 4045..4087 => 1.14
